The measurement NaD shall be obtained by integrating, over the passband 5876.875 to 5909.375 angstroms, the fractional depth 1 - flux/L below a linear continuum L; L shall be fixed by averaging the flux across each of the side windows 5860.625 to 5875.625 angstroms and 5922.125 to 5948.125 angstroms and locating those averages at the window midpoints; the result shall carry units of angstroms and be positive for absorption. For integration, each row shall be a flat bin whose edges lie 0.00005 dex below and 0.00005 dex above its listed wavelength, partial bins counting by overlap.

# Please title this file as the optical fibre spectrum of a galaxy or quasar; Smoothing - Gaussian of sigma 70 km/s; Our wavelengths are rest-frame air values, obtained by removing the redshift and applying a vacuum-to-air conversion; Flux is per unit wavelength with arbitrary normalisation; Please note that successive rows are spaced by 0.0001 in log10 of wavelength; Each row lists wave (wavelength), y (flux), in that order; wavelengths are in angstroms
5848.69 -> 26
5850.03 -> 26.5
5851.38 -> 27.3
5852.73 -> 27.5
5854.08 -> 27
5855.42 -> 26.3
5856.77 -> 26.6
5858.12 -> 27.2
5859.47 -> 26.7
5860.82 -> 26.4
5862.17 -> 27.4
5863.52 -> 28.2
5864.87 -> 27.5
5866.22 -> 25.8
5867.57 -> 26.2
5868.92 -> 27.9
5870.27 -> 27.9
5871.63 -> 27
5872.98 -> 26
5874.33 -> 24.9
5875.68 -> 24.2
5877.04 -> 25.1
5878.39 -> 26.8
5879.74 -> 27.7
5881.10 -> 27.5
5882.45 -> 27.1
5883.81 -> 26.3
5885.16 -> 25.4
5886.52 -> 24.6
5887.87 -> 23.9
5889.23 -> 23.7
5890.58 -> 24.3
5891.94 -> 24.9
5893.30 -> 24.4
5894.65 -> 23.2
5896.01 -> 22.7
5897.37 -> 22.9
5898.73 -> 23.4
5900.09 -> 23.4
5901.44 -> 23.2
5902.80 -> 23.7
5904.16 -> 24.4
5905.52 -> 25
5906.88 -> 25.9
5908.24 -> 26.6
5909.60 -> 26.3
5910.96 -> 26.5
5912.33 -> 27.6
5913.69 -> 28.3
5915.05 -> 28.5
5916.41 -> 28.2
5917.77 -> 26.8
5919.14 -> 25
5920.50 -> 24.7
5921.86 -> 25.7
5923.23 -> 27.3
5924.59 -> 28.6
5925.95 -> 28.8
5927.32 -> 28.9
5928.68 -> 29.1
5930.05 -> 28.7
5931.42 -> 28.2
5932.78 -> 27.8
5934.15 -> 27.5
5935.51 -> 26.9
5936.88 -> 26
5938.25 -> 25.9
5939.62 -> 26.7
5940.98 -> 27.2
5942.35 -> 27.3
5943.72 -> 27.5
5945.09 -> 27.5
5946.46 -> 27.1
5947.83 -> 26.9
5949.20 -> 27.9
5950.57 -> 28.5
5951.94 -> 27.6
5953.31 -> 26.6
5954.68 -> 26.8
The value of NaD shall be 2.6 angstroms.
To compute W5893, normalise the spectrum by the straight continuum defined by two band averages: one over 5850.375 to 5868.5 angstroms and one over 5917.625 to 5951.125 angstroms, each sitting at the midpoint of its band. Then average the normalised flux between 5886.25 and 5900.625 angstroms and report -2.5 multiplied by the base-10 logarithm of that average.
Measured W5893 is 0.14 mag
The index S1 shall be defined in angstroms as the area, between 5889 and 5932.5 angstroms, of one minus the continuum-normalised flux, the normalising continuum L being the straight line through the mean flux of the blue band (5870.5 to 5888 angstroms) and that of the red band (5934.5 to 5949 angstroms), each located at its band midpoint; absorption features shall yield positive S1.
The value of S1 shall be 0.9 angstroms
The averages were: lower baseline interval 26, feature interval 25.9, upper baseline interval 26.9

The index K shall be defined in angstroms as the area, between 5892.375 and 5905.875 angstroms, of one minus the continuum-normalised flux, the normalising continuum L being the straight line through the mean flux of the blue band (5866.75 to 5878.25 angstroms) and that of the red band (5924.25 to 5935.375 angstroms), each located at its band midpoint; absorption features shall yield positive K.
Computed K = 1.8 angstroms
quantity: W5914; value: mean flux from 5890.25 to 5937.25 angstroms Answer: 26.1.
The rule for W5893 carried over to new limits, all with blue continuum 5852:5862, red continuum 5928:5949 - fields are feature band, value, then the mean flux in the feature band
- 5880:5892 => 0.067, 25.4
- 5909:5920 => 0.004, 27.1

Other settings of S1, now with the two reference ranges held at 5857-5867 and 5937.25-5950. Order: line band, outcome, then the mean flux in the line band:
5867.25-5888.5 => 0.7 angstroms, 26.2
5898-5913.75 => 1.1 angstroms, 25.2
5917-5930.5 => -0.1 angstroms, 27.3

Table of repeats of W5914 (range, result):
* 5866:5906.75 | 25.1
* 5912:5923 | 26.8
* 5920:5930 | 27.7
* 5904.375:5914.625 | 26.5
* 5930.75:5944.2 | 27.1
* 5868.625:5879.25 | 26.2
